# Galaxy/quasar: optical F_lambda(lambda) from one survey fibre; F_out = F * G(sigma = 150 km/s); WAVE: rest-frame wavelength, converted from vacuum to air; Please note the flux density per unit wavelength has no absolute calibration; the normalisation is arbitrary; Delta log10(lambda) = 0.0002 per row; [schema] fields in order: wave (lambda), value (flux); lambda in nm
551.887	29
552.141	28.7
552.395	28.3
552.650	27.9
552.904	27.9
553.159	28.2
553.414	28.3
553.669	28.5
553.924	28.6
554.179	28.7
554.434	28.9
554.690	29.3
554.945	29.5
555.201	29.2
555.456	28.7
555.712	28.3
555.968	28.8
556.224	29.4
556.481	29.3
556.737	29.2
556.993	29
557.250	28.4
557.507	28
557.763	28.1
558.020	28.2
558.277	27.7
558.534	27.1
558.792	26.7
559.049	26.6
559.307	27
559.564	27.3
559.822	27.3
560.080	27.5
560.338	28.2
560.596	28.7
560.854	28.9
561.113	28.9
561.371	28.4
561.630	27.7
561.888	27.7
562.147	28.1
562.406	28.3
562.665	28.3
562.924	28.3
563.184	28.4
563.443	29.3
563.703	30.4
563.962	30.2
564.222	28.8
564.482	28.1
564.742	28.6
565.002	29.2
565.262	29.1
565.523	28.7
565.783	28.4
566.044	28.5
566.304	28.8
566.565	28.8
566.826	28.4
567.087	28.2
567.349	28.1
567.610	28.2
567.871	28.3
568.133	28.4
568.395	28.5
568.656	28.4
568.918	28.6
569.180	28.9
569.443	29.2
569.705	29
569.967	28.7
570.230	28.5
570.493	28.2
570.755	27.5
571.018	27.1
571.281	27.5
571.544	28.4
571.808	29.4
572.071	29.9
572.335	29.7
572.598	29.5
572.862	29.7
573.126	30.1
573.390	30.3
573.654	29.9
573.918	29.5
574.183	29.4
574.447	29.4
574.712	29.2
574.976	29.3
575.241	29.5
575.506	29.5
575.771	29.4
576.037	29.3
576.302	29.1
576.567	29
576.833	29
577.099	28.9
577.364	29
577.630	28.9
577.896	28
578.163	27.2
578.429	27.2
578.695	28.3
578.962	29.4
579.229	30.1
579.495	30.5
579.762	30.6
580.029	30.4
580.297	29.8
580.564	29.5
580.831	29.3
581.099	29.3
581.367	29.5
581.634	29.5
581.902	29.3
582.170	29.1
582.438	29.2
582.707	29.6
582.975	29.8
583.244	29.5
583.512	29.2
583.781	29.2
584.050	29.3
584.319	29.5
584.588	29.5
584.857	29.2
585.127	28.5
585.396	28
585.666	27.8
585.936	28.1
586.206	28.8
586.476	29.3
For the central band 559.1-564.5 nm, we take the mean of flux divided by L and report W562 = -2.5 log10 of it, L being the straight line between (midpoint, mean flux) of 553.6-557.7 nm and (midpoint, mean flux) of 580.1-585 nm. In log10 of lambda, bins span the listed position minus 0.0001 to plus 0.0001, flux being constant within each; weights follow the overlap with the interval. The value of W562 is 0.02 mag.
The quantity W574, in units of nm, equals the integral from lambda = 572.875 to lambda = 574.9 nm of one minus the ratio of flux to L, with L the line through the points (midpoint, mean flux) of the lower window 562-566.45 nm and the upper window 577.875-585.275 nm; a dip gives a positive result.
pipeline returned -0.043 nm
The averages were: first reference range 28.8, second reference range 29.3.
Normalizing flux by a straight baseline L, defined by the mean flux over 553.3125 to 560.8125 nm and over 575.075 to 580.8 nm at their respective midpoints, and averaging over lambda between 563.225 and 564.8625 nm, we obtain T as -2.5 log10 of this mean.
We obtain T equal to -0.02 mag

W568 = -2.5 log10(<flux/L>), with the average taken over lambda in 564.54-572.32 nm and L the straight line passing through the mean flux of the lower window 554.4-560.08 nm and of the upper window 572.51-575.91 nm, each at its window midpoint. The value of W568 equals 0.02 mag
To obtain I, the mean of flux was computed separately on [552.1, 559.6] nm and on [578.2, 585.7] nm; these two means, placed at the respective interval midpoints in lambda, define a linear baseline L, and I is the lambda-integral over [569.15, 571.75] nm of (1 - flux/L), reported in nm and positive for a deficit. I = 0.05 nm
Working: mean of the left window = 28.3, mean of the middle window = 28.3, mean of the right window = 29.3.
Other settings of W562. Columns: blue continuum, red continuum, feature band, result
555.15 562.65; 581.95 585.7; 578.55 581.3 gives -0.03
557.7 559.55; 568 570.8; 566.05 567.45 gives -0.01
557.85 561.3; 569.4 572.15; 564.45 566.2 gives -0.02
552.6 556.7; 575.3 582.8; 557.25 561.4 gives 0.04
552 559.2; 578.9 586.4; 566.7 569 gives 0.02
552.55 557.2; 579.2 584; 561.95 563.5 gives 0.02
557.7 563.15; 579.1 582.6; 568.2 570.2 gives 0.00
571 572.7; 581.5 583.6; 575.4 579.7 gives 0.01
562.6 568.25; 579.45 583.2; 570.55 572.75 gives 0.02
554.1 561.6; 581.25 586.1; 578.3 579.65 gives -0.01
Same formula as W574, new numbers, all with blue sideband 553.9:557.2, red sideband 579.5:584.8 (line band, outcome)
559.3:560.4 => 0.06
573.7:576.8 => 0.01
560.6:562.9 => 0.06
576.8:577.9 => 0.02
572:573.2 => -0.02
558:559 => 0.06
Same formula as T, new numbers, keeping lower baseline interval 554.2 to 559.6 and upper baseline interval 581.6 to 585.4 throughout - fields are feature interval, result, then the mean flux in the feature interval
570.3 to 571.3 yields 0.05 mag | 27.7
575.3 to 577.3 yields -0.01 mag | 29.2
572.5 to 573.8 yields -0.04 mag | 29.9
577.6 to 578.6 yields 0.05 mag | 27.7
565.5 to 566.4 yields 0.00 mag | 28.6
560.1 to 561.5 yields 0.00 mag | 28.5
